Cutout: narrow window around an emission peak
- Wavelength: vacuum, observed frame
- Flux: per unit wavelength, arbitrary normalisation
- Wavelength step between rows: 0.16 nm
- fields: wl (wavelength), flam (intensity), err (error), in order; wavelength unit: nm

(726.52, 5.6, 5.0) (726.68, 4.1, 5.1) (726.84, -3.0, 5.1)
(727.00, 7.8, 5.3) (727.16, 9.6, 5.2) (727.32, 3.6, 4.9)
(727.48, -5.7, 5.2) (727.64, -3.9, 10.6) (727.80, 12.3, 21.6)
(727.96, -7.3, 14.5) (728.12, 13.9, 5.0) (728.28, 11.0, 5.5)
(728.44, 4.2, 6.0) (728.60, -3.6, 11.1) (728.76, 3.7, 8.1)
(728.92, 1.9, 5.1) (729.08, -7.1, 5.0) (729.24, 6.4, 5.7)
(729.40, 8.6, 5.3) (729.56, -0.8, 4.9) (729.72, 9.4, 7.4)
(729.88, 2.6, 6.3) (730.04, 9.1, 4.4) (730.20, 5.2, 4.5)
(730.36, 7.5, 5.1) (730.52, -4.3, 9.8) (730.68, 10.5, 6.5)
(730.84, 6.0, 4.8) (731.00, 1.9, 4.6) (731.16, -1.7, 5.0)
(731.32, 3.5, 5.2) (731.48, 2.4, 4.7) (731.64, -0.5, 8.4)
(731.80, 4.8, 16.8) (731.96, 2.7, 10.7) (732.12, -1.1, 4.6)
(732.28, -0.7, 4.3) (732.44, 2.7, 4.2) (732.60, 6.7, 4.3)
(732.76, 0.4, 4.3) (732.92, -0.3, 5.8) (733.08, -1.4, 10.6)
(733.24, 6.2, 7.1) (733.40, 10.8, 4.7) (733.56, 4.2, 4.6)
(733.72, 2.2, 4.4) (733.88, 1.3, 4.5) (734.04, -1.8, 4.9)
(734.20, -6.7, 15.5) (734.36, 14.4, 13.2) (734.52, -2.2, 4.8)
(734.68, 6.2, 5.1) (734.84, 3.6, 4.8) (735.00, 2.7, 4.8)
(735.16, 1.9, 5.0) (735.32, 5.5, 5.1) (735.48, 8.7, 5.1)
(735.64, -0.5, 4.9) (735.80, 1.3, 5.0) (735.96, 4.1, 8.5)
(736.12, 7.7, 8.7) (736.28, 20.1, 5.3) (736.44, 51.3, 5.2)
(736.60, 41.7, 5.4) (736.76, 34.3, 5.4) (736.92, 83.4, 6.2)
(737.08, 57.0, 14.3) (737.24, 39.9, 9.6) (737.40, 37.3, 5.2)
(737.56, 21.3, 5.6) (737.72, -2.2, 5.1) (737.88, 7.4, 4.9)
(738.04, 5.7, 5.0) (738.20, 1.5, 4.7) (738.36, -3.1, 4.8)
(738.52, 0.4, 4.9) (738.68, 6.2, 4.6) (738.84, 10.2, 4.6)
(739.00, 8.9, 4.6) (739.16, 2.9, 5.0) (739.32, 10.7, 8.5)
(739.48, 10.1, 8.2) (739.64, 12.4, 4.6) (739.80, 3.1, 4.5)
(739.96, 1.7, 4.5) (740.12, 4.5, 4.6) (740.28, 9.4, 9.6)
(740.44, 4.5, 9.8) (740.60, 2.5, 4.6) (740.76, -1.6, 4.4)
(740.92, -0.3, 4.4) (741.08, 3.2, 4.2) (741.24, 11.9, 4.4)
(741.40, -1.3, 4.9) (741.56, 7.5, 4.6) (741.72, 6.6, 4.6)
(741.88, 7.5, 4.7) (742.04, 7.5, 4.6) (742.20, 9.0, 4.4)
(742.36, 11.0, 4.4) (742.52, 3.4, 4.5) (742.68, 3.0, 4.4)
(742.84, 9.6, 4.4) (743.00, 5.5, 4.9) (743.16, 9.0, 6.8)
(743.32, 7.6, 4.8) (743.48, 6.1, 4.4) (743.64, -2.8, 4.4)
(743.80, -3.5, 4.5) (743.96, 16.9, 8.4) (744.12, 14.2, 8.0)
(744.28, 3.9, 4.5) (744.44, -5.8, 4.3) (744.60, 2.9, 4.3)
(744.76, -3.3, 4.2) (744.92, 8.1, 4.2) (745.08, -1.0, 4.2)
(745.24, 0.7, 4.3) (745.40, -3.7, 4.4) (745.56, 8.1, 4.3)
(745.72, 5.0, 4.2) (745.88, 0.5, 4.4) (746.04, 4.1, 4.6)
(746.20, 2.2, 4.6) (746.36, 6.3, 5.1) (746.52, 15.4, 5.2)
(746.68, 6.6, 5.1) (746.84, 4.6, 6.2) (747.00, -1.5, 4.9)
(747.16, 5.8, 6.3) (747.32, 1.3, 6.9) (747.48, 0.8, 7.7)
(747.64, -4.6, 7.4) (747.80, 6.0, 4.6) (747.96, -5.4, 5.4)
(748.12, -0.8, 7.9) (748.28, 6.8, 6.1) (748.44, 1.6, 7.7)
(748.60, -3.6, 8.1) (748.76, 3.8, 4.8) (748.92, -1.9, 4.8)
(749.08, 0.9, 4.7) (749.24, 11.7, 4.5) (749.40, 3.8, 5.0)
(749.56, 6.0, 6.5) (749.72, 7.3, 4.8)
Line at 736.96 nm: [O II] 3727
